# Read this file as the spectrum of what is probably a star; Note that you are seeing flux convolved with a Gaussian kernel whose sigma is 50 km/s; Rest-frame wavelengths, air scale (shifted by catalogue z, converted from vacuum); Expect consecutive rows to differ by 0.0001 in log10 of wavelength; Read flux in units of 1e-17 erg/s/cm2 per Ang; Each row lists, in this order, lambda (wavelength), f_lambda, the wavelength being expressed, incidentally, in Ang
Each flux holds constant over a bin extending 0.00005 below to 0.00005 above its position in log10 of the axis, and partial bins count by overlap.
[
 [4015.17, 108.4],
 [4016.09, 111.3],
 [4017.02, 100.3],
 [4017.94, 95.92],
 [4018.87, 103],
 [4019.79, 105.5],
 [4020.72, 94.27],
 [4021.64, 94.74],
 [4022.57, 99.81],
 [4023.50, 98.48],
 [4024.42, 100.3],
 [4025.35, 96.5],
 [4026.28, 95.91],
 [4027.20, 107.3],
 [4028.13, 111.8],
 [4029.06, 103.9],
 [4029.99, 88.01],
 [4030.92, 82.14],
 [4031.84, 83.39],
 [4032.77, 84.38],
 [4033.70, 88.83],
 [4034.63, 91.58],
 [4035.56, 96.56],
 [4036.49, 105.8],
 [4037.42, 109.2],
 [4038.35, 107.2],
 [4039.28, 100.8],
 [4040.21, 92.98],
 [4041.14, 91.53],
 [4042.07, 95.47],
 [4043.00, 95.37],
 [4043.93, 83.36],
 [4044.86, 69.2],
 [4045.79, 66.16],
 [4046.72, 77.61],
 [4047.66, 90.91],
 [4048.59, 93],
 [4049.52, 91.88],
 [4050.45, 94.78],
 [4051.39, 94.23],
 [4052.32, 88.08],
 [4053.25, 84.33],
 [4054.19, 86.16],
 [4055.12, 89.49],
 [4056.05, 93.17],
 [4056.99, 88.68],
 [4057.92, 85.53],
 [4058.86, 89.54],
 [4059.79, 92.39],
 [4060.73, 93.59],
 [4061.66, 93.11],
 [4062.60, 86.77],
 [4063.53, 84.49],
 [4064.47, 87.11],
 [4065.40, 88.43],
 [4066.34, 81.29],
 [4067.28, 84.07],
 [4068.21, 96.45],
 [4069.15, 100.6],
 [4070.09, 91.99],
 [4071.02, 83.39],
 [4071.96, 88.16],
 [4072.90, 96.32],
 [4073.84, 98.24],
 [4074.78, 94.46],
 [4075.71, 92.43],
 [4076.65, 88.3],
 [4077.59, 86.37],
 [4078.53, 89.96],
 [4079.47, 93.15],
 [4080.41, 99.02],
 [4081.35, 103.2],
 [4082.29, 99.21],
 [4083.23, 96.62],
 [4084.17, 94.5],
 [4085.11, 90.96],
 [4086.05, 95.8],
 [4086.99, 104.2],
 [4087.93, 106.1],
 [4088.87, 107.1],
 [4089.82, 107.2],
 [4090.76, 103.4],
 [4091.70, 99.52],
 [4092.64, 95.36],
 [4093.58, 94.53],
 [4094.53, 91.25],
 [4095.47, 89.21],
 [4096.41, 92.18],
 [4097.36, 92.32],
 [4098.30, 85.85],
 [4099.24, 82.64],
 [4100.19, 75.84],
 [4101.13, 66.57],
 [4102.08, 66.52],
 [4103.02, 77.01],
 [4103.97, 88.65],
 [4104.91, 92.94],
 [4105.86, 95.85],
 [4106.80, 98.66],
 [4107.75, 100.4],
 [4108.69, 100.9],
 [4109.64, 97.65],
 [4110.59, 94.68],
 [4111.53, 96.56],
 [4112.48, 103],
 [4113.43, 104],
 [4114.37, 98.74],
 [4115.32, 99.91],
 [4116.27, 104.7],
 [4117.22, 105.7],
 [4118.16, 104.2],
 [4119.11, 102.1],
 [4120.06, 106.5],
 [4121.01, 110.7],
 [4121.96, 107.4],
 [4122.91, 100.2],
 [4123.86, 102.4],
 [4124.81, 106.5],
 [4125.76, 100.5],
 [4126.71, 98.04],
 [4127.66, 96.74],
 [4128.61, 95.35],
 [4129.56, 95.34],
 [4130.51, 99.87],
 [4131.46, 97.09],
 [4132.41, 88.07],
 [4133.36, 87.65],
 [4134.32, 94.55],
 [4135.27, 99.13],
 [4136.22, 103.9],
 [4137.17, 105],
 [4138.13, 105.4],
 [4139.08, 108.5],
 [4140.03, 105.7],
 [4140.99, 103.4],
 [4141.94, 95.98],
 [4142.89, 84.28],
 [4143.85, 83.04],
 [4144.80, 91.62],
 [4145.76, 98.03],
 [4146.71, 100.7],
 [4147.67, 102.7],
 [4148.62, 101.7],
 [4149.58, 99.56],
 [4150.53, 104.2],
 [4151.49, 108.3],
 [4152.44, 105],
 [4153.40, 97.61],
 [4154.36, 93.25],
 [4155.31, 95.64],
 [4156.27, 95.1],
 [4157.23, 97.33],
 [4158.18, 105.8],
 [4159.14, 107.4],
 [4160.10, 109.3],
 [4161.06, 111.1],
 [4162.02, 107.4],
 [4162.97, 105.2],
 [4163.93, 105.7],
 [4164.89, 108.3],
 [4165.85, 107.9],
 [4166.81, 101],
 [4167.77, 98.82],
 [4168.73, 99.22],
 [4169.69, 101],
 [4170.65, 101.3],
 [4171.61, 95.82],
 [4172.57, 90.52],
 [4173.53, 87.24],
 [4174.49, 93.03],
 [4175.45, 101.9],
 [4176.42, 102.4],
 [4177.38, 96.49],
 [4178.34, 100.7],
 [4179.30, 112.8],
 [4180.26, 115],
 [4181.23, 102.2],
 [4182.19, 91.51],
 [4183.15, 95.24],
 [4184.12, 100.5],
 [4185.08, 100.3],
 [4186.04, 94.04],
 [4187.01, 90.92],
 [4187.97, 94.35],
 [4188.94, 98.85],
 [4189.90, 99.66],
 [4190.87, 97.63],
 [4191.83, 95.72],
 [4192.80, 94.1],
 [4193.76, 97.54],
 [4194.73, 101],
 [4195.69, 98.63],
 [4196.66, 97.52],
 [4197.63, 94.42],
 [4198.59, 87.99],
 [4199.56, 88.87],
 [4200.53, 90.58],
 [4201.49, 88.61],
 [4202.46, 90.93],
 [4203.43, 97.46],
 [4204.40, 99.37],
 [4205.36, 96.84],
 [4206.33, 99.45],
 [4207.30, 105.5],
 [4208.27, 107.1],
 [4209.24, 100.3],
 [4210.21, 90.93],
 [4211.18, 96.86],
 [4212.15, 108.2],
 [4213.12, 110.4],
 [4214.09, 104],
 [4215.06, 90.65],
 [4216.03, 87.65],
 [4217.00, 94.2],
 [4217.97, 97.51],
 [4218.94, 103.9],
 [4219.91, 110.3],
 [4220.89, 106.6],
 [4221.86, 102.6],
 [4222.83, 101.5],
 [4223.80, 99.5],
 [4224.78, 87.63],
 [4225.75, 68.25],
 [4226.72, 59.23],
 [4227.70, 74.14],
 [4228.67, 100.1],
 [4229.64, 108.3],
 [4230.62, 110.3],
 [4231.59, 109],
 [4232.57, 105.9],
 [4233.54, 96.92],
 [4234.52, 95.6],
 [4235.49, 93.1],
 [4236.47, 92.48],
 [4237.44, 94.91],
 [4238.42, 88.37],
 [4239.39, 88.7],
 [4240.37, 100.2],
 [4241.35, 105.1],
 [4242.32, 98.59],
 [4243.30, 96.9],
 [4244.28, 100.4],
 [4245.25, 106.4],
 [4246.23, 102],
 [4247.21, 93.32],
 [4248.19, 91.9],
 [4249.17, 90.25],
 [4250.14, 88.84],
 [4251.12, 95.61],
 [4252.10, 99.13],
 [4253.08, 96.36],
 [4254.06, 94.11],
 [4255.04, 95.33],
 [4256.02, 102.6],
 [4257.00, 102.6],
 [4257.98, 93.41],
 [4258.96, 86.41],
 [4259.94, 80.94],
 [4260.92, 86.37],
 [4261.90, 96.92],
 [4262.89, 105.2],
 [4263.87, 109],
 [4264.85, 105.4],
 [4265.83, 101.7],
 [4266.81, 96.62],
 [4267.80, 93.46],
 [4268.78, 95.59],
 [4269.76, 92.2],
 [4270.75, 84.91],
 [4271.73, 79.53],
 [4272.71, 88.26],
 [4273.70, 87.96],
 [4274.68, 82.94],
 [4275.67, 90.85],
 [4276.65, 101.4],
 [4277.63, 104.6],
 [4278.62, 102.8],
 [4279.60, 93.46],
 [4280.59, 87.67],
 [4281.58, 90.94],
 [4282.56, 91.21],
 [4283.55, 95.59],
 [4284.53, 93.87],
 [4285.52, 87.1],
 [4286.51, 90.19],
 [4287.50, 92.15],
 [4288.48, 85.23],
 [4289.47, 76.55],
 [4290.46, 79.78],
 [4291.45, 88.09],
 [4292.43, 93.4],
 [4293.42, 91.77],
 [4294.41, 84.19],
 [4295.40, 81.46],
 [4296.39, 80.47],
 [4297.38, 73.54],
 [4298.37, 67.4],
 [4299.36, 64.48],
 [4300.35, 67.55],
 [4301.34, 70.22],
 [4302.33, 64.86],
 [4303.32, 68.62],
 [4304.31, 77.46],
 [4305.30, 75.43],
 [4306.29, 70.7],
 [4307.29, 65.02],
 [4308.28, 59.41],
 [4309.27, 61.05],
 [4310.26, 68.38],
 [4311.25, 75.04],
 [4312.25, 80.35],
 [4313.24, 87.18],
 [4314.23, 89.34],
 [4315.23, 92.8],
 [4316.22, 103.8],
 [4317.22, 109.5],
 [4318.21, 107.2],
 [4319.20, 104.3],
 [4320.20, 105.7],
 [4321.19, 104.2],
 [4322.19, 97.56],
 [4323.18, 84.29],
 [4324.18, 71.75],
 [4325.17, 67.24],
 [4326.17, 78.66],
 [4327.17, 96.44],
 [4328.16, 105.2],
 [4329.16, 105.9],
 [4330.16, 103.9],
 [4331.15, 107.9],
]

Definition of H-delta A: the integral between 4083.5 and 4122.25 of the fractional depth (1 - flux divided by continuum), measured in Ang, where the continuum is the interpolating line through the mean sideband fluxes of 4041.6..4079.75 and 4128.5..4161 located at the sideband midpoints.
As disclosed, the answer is -0.7 Ang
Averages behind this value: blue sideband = 89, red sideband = 99.2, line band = 95.8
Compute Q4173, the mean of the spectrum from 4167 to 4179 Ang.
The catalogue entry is 97.7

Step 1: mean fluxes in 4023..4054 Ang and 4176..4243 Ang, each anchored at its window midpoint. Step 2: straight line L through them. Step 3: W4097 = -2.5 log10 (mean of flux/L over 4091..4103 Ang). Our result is 0.099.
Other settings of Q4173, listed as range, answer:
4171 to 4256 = 96.9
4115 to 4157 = 99.8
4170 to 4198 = 98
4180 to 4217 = 97.2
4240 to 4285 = 95.2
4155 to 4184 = 101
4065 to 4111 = 92.6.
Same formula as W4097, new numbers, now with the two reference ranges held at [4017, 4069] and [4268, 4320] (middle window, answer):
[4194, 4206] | -0.08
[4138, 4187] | -0.13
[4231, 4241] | -0.12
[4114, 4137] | -0.12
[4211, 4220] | -0.15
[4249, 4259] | -0.11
